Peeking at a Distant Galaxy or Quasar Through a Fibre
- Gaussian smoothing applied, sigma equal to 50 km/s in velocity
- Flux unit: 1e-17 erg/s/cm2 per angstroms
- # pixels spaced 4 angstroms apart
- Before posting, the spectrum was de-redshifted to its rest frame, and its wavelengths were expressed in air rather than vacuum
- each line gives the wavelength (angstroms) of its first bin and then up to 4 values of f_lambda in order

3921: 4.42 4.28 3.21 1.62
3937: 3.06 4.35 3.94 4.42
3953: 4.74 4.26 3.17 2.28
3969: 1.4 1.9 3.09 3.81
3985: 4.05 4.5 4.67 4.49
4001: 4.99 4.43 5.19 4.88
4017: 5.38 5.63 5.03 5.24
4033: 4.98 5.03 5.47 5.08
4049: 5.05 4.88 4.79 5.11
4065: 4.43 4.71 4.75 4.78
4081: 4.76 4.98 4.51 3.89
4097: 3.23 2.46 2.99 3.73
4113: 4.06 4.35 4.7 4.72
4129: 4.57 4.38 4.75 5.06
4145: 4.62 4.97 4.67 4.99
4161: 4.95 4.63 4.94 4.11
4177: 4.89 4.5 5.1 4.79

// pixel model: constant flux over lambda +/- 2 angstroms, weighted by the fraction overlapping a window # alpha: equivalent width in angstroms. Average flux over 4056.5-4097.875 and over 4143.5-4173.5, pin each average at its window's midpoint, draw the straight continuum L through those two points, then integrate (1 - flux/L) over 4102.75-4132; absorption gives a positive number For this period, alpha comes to 3.2 angstroms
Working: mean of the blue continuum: 4.57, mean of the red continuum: 4.77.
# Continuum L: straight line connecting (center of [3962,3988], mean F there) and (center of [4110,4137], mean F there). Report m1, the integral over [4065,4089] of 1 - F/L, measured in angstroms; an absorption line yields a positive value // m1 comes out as -4.8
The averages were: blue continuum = 2.84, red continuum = 4.46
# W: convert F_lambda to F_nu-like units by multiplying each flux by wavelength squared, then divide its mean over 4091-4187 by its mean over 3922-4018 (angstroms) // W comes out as 1.24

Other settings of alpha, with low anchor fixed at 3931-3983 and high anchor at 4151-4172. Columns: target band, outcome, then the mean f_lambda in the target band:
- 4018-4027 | -3.9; 5.34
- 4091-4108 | 4.5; 3.18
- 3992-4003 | -3.7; 4.72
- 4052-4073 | -3.8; 4.78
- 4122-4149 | -0.6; 4.71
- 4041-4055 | -4.1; 5.07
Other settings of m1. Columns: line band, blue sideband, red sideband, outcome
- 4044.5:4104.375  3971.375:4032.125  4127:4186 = 2.18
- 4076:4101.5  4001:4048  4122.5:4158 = 3.92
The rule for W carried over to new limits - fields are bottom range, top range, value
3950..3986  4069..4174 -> 1.49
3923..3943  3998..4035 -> 1.60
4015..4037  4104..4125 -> 0.82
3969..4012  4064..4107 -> 1.08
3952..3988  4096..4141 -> 1.37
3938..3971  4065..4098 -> 1.35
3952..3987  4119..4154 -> 1.63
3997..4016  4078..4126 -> 0.87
